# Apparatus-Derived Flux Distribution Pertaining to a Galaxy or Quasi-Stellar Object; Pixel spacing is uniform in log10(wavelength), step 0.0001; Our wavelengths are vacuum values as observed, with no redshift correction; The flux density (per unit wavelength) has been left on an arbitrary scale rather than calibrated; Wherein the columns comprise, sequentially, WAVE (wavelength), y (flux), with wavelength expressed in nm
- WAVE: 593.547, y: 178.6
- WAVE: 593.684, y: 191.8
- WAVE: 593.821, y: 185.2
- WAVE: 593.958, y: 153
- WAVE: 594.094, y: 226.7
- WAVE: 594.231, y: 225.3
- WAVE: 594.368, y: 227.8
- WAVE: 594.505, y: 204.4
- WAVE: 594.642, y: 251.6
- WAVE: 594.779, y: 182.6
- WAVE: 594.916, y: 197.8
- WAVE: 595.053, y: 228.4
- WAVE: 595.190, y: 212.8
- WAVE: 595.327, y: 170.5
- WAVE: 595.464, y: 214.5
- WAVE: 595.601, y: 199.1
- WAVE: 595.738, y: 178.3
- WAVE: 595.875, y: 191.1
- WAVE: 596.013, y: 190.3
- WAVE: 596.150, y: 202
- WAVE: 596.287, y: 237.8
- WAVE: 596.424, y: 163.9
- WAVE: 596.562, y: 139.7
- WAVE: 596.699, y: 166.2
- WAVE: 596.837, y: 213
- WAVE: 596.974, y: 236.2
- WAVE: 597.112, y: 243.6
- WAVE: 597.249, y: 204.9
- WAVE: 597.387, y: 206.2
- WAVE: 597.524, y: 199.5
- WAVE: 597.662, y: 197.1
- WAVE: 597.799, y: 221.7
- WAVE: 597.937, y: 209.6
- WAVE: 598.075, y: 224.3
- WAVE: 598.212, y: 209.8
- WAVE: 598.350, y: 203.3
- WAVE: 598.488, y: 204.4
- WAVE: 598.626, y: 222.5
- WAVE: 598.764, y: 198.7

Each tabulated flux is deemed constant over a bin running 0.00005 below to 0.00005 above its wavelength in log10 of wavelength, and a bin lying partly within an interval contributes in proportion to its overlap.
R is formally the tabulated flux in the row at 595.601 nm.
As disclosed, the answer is 199.1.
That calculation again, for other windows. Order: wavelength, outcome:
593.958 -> 153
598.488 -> 204.4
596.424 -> 163.9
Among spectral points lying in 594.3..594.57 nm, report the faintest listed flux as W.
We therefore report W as 204.4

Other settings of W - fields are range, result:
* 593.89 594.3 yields 153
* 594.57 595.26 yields 182.6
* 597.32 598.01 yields 197.1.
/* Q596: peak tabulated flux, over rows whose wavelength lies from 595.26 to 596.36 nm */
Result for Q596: 237.8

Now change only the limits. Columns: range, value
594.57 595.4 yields 251.6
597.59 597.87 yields 221.7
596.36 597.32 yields 243.6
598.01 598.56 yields 224.3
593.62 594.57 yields 227.8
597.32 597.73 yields 206.2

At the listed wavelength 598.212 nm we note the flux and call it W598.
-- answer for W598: 209.8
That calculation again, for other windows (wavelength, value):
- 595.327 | 170.5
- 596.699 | 166.2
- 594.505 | 204.4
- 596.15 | 202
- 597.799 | 221.7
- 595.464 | 214.5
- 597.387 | 206.2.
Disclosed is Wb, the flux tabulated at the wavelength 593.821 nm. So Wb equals 185.2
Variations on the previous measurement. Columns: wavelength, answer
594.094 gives 226.7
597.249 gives 204.9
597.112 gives 243.6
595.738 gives 178.3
